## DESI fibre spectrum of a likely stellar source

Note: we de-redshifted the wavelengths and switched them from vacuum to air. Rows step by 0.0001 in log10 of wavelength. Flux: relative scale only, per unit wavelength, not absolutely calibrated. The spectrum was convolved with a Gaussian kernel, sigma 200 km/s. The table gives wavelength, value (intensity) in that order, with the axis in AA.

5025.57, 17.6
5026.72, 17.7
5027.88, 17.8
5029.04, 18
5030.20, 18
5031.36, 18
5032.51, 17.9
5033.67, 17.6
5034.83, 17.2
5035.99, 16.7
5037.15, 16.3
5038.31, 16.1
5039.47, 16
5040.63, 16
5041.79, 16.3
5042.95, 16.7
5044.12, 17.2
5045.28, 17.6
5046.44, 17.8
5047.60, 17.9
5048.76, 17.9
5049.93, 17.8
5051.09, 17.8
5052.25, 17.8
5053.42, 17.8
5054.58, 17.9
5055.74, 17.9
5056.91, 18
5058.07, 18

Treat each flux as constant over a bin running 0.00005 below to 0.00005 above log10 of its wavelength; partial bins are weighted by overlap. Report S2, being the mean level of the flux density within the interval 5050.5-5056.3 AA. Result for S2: 17.9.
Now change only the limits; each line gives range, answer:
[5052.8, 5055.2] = 17.9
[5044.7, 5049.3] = 17.8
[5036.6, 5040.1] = 16.1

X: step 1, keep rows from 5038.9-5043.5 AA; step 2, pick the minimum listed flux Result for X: 16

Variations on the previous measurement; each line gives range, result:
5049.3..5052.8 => 17.8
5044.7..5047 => 17.6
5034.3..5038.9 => 16.1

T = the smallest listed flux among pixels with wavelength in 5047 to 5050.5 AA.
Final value 17.8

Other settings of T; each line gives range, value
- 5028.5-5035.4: 17.2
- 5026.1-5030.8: 17.7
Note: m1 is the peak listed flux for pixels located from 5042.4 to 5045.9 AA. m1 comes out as 17.6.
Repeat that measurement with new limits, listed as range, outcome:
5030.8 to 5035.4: 18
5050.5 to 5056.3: 17.9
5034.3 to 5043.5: 17.2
